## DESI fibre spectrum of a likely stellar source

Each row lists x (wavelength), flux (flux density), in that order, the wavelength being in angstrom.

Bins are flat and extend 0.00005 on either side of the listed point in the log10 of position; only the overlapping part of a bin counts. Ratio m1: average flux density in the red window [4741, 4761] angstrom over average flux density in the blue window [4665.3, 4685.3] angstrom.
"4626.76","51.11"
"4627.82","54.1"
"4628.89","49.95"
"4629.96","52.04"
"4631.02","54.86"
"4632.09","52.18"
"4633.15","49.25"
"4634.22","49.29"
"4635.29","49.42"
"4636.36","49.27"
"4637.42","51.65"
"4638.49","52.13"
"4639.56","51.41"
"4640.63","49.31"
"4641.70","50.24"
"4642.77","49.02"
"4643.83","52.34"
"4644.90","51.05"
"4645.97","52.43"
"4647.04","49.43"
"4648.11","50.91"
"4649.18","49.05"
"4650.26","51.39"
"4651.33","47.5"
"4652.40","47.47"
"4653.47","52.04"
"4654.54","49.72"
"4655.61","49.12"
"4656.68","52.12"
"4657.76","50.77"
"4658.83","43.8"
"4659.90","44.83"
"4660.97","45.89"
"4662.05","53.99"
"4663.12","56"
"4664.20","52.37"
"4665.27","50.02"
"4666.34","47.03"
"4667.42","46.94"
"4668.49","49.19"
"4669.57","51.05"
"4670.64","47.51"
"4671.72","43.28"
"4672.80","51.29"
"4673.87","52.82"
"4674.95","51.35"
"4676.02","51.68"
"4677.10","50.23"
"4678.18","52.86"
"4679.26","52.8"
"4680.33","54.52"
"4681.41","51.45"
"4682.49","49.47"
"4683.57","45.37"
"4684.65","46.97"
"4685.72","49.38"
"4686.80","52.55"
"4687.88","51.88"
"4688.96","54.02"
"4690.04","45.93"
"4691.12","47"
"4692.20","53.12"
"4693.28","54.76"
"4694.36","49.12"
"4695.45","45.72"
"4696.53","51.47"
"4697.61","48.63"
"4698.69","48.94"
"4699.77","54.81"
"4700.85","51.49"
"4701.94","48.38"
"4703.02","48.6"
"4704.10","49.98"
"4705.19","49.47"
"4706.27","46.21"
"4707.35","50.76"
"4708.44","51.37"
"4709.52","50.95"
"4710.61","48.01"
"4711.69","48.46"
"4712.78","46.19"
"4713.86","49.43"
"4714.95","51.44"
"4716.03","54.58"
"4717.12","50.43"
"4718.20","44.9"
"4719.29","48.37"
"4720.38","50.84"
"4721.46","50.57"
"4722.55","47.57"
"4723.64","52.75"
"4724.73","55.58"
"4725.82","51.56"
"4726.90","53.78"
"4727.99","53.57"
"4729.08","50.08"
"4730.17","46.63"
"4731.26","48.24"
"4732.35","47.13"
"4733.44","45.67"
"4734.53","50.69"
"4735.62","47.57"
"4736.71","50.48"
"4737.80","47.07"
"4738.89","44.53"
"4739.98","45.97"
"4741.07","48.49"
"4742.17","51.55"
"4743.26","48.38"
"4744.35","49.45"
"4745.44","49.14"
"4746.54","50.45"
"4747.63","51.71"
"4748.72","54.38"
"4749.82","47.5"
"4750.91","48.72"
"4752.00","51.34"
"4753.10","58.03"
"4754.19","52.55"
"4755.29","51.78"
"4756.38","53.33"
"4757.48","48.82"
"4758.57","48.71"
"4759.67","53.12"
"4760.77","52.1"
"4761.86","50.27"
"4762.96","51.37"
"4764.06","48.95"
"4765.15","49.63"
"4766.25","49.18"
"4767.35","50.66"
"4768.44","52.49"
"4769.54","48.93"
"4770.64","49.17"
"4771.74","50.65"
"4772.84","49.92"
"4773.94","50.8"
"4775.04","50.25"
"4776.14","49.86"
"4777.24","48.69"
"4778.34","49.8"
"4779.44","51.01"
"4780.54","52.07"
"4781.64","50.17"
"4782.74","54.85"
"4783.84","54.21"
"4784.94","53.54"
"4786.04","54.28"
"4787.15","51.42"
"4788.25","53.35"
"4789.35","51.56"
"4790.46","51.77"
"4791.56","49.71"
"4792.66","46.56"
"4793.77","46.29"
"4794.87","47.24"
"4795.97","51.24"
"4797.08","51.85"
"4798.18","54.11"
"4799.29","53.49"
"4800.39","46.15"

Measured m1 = 1.03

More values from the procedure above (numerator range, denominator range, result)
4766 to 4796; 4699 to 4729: 1.01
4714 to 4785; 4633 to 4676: 1.01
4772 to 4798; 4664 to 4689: 1.02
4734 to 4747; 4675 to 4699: 0.96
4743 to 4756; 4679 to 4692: 1.02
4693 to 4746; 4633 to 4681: 0.99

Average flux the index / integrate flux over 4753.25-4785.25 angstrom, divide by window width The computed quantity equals 51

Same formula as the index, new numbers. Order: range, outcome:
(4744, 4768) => 51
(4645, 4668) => 49.7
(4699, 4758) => 50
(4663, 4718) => 50.1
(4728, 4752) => 48.9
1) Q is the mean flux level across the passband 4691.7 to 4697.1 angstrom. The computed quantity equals 50.8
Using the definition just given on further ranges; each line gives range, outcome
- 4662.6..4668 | 50.5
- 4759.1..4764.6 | 51.1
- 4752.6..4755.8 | 54.1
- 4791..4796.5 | 48.3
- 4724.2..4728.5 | 53.7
